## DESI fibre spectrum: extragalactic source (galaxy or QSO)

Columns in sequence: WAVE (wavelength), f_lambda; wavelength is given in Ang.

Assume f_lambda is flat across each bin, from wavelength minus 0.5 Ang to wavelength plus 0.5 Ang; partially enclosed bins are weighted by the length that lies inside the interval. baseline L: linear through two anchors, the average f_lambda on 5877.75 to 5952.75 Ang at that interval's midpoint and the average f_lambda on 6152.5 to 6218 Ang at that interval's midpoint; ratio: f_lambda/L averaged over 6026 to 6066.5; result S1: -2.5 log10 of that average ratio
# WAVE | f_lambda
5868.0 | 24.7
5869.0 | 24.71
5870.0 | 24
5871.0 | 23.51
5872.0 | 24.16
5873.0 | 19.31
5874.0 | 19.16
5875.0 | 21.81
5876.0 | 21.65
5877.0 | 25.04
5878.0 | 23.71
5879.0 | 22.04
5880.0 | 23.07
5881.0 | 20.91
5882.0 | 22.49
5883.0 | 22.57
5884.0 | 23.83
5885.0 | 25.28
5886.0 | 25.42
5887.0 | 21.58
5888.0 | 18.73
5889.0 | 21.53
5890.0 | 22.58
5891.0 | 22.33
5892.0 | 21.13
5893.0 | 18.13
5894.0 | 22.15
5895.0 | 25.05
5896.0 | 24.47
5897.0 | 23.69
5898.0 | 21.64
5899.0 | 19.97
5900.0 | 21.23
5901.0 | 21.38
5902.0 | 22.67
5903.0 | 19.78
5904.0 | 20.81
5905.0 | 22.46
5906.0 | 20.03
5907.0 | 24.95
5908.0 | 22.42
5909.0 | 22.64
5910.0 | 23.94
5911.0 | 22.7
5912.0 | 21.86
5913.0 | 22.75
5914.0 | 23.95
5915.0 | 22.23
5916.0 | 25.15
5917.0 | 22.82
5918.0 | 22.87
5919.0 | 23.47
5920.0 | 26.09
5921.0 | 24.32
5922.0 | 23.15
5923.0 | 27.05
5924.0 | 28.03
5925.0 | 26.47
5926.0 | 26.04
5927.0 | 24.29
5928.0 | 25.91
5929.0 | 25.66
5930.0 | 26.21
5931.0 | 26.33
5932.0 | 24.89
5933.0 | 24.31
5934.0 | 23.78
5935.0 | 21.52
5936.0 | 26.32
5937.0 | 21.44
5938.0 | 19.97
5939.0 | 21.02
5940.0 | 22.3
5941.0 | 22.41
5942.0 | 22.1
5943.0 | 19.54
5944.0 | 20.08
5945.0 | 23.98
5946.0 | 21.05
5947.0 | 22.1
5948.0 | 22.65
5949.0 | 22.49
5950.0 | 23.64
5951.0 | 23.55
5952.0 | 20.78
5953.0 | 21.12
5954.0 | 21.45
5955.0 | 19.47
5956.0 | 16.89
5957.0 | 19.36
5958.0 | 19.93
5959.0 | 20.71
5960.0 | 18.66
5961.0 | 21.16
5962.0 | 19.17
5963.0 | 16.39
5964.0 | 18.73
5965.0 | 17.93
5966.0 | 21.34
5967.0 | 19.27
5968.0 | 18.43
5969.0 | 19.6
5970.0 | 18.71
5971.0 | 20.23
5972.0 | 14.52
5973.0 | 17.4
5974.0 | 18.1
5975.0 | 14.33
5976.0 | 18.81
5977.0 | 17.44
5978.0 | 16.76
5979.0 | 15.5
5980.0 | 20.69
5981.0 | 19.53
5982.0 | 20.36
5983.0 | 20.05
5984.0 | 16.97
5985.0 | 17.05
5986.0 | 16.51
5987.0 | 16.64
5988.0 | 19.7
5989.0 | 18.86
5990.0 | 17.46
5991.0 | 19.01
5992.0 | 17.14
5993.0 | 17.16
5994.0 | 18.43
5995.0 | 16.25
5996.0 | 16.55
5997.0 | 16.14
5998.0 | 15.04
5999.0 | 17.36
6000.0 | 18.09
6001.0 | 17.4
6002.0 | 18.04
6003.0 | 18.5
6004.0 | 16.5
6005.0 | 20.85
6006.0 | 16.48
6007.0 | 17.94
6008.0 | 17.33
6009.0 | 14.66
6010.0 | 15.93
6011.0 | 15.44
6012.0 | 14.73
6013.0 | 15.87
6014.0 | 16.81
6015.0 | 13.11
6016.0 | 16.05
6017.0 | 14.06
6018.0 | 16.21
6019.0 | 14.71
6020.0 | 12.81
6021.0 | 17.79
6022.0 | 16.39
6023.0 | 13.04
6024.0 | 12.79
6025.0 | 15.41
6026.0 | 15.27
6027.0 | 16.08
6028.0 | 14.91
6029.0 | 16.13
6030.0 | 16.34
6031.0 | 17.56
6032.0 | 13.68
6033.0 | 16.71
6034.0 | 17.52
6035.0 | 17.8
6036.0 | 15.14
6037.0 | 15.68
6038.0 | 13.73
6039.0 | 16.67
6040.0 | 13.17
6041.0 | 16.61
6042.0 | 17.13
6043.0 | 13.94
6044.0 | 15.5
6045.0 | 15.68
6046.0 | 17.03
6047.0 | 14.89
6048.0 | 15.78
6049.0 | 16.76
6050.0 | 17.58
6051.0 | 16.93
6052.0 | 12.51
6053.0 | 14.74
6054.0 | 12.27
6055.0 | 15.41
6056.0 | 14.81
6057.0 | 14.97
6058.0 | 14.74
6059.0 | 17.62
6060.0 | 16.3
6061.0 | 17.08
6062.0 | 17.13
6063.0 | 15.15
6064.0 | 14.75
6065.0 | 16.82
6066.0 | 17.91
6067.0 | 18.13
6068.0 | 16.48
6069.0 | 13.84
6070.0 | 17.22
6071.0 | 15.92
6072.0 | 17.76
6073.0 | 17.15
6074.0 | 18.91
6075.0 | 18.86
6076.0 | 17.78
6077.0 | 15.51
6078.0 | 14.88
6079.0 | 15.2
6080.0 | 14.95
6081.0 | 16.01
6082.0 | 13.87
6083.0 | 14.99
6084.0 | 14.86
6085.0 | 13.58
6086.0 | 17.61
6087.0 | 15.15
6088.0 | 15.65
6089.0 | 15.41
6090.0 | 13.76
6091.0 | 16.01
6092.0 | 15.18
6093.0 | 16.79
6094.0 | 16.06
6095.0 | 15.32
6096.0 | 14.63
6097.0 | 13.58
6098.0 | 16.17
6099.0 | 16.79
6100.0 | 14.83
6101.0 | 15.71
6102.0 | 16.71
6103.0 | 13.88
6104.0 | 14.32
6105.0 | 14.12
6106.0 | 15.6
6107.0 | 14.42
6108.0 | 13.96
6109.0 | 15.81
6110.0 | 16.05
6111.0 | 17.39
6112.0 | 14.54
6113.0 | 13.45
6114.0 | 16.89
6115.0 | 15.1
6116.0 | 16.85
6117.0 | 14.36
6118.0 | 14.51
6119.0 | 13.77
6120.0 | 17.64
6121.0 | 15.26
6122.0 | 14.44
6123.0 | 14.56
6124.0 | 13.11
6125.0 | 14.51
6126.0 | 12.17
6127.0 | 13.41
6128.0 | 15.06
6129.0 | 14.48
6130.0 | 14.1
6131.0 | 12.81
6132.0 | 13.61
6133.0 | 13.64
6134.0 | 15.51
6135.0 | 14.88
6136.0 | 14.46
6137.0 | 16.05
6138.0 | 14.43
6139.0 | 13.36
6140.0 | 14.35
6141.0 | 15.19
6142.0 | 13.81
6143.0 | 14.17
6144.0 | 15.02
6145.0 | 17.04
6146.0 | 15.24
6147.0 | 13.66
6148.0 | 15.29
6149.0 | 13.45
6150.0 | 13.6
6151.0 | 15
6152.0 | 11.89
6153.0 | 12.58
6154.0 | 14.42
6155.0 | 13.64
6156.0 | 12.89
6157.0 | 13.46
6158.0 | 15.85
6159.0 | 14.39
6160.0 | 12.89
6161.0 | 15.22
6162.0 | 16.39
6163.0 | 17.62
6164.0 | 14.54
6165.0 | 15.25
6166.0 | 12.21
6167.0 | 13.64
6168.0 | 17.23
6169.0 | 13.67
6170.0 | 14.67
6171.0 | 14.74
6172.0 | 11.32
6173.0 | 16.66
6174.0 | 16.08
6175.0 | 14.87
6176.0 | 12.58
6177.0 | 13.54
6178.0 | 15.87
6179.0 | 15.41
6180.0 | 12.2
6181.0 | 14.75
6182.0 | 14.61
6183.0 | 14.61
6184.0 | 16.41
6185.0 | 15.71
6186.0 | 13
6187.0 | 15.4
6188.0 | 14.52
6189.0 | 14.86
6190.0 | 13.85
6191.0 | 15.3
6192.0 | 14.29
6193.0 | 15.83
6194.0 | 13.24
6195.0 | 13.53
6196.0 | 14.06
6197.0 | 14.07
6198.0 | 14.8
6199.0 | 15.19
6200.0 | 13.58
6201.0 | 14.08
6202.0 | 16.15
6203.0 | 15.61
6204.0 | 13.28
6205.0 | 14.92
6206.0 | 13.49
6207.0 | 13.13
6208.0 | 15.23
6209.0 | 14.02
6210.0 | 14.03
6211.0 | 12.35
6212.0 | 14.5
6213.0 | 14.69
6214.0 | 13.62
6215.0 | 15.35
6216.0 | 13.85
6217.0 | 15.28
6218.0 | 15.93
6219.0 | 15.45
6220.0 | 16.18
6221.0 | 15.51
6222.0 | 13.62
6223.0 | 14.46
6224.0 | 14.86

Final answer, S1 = 0.192 mag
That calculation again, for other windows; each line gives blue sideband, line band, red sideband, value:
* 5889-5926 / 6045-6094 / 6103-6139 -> 0.052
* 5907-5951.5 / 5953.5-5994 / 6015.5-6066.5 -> 0.109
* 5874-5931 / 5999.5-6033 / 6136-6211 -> 0.215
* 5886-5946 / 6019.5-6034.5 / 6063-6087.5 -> 0.176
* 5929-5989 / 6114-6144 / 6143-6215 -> 0.089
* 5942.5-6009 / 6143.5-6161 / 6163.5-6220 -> 0.082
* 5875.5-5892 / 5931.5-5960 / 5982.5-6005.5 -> -0.097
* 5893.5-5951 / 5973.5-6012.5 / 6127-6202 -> 0.184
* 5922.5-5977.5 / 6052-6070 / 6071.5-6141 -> 0.081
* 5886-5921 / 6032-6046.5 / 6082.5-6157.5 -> 0.117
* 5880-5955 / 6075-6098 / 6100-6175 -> 0.077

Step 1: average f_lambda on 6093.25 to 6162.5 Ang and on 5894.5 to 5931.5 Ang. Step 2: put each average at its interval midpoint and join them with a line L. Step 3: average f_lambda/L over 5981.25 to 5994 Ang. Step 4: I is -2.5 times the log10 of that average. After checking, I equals 0.14 mag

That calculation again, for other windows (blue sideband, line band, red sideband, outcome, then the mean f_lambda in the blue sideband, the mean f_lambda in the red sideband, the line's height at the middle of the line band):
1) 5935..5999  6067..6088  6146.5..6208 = 0.04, 19.3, 14.4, 16.7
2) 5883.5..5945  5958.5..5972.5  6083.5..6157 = 0.11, 23.1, 14.8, 21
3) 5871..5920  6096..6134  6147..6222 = 0.11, 22.4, 14.5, 16.4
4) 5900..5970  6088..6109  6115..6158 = 0.05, 22.3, 14.4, 15.8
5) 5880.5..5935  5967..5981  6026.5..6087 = 0.12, 23.2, 15.9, 20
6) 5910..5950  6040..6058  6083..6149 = 0.17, 23.6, 14.9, 18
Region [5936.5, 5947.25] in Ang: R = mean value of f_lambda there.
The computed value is 21.4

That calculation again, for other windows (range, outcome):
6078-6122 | 15.3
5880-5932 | 23.2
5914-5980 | 21.5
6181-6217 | 14.4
